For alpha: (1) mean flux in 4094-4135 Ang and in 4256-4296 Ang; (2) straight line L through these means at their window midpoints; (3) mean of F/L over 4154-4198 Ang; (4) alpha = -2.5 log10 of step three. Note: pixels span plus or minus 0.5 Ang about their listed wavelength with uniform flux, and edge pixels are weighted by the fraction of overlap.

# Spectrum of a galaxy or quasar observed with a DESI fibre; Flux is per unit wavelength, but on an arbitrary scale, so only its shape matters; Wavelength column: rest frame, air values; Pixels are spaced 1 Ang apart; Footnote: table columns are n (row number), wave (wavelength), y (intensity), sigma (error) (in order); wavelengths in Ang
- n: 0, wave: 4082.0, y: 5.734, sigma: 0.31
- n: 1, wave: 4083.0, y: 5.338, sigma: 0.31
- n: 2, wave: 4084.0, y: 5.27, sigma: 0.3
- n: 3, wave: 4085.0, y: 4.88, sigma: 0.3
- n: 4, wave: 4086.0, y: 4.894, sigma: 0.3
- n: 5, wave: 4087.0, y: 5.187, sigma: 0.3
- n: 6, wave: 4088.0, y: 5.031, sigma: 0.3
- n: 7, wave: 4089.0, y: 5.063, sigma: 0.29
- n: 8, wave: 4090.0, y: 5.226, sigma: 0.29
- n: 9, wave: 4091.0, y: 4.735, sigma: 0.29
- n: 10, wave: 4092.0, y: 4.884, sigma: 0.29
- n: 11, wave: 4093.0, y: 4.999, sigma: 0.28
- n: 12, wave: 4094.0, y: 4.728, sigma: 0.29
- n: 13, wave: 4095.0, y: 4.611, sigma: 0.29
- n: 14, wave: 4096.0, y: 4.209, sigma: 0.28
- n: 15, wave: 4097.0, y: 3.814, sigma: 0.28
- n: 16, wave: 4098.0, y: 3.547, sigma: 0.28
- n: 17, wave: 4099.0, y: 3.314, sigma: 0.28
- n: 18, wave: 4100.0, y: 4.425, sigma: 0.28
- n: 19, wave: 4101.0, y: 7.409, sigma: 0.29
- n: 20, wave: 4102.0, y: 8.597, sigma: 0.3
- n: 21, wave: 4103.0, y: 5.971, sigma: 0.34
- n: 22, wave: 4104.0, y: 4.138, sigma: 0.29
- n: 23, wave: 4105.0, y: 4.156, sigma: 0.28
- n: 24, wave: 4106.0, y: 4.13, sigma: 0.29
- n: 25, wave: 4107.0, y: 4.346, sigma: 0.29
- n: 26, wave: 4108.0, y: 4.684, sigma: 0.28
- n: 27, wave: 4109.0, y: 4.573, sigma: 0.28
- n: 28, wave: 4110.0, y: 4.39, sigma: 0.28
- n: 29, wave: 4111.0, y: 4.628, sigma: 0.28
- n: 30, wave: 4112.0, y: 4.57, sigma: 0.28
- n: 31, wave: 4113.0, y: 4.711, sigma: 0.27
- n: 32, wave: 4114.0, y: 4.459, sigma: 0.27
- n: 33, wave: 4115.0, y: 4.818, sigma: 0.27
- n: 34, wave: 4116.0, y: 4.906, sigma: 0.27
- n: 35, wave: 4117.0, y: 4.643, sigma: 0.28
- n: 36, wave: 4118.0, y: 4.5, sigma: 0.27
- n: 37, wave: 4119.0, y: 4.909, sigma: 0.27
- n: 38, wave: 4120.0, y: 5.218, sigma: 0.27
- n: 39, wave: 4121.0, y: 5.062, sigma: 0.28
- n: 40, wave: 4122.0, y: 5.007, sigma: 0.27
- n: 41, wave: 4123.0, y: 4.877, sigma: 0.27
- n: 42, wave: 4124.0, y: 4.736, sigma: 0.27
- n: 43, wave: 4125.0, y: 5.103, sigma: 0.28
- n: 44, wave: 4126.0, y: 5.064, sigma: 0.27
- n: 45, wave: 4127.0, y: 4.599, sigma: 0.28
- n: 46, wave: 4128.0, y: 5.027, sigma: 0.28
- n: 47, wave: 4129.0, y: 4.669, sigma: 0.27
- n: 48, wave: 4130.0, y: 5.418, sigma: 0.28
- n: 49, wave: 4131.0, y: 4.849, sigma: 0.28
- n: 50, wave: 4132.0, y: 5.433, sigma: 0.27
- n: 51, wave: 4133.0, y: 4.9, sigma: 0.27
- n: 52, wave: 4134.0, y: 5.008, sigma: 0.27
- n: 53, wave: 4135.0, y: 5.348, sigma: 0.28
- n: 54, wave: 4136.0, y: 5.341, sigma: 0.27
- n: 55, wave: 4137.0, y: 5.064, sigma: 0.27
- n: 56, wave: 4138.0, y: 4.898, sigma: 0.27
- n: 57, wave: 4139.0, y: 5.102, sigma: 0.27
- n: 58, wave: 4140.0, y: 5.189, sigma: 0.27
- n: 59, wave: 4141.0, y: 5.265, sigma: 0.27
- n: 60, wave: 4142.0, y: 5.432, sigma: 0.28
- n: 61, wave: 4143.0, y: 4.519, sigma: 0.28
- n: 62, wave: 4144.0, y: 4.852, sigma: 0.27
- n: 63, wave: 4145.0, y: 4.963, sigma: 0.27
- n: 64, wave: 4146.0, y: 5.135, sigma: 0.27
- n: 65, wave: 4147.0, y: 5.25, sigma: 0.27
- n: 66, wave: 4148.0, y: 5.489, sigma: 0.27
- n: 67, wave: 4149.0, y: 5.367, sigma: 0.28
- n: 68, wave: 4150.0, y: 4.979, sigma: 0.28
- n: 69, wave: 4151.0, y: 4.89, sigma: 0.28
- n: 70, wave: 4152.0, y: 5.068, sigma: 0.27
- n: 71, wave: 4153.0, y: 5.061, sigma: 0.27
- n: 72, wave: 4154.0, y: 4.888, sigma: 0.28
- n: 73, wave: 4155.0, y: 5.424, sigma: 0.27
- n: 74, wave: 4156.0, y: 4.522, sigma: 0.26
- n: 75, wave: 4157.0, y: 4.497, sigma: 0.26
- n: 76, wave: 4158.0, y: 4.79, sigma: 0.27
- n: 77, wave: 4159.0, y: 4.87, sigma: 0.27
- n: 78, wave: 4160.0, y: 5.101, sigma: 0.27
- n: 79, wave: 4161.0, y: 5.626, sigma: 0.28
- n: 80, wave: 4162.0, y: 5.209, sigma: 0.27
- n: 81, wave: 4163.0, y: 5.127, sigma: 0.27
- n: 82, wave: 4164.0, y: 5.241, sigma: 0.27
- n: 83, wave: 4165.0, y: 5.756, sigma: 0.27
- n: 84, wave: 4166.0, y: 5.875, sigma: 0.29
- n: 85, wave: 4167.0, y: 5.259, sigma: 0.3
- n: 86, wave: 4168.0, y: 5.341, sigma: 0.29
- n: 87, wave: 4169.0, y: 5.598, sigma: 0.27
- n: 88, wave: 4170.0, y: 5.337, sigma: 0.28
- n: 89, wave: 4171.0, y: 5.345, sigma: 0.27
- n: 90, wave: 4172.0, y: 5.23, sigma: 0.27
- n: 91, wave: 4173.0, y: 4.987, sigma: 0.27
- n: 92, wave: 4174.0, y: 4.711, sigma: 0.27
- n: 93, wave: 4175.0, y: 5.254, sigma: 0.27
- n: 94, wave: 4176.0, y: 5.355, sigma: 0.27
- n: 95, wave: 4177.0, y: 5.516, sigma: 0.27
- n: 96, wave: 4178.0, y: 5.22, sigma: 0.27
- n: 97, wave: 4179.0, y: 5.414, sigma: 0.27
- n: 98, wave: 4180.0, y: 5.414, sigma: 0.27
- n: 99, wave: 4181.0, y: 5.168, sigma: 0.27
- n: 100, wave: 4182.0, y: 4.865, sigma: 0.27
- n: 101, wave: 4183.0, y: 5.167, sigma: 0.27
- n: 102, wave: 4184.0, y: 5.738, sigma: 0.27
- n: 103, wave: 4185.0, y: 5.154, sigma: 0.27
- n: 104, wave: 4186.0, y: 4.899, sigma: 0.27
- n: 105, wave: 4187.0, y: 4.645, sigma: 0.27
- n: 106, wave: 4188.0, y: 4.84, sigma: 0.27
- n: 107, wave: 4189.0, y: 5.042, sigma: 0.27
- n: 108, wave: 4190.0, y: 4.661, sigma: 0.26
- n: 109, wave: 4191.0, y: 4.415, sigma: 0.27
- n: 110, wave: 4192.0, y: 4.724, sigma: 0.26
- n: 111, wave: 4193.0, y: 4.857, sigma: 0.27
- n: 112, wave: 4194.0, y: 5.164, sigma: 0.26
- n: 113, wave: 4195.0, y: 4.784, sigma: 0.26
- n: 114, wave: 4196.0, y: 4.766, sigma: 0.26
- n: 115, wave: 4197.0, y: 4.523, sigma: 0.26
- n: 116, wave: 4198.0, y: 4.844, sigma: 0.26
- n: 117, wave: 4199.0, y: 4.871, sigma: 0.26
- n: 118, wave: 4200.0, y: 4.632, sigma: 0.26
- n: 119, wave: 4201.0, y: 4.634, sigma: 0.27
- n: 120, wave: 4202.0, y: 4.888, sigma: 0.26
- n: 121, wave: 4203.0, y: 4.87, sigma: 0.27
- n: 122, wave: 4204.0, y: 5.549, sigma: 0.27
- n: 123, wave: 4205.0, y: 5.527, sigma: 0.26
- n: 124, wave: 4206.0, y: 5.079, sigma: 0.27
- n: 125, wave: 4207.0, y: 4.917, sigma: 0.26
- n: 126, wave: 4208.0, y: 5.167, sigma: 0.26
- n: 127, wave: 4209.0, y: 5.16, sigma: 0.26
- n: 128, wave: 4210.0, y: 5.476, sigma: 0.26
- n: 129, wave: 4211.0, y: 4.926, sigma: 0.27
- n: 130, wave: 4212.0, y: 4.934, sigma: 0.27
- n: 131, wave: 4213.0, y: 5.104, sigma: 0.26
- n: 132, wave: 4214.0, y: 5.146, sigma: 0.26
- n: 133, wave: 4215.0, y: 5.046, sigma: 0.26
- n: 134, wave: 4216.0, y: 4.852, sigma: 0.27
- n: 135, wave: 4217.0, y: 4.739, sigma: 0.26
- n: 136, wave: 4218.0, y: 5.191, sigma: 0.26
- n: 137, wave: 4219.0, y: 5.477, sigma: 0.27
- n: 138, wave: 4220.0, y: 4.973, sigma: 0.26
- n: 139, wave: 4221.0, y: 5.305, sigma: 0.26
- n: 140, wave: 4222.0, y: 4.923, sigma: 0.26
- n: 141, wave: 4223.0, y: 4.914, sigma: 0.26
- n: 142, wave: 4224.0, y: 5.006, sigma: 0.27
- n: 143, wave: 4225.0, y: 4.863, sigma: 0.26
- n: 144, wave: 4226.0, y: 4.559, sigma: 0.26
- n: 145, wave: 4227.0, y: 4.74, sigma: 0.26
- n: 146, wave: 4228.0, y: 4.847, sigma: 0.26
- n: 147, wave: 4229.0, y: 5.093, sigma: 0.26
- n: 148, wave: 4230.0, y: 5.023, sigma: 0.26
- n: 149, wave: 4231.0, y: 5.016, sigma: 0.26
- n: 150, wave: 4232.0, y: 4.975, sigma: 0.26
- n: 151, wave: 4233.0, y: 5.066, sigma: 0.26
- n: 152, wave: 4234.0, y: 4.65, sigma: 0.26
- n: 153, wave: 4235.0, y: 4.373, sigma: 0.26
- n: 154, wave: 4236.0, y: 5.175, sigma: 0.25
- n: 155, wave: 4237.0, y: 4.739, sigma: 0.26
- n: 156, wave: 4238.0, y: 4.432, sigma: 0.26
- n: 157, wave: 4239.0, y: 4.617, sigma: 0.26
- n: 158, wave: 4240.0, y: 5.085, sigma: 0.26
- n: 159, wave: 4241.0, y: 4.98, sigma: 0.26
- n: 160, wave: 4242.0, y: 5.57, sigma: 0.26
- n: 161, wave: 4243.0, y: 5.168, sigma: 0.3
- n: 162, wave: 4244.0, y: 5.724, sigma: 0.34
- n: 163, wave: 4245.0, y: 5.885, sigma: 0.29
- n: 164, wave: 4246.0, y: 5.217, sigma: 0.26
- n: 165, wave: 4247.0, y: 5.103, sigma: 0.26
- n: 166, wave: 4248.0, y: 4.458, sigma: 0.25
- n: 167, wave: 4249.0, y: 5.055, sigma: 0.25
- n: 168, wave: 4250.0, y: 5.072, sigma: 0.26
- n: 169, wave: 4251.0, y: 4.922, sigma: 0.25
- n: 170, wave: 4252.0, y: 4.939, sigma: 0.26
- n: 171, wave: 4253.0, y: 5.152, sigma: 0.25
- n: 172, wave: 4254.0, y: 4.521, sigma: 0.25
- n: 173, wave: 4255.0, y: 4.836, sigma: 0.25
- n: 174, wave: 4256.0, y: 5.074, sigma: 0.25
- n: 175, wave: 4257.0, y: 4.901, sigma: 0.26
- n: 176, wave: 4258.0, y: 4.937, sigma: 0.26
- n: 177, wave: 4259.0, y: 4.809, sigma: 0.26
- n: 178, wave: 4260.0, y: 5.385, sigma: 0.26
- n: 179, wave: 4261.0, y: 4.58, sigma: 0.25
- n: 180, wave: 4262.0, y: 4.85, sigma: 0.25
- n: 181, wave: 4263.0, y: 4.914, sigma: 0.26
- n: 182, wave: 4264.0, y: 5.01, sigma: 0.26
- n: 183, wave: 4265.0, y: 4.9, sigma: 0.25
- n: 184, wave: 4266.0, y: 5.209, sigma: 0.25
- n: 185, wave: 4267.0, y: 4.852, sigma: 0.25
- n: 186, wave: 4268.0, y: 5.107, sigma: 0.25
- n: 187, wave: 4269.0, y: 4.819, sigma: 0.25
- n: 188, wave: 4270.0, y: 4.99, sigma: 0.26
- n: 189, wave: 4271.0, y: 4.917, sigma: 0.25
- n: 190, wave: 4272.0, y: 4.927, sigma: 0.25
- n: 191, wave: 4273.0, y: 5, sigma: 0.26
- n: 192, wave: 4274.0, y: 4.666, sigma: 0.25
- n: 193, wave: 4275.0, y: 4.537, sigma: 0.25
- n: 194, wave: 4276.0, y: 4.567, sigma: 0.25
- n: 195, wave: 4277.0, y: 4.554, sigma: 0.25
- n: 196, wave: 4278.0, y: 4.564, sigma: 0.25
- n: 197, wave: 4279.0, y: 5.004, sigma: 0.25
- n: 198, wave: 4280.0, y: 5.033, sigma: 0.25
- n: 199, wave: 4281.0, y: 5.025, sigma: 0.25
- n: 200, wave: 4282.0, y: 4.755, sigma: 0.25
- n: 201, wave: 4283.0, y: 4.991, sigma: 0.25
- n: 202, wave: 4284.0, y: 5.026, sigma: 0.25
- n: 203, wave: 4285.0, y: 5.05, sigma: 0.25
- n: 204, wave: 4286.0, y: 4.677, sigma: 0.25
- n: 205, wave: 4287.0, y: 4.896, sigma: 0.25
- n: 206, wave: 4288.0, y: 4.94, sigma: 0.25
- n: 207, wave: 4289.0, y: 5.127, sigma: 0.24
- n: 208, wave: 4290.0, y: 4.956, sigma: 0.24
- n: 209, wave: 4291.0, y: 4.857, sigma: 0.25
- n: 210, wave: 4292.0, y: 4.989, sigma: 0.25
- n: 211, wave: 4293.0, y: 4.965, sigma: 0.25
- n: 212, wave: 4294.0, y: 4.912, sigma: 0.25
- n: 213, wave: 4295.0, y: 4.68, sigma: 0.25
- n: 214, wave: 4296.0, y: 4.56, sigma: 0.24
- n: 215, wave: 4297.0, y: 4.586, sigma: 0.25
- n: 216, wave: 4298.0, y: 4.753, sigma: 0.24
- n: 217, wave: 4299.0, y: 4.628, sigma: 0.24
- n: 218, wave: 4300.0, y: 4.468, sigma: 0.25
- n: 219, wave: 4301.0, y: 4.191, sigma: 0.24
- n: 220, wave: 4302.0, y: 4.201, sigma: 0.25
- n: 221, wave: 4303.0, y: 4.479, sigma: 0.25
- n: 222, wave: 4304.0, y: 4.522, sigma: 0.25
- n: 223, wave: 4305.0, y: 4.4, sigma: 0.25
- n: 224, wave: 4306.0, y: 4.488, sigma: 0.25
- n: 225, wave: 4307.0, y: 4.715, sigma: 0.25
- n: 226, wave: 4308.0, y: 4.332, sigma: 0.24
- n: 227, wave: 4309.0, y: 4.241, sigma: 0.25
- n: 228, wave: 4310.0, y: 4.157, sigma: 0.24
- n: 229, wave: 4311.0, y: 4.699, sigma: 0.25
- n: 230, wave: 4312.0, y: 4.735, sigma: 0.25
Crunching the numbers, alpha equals -0.05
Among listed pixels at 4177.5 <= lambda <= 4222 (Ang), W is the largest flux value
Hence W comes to 5.738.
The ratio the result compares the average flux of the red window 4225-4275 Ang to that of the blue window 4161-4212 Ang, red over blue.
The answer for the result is 0.97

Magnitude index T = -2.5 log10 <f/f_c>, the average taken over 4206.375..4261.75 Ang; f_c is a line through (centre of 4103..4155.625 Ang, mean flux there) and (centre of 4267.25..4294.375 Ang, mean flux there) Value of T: -0.023 mag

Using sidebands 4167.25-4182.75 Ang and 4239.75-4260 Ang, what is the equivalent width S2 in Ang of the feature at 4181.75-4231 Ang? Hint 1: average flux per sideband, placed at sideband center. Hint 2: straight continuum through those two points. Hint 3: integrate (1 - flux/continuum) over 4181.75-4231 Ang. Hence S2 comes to 2.0 Ang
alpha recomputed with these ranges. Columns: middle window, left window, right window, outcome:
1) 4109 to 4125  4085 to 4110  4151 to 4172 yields 0.04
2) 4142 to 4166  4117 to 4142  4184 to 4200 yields -0.03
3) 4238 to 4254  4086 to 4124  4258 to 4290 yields -0.04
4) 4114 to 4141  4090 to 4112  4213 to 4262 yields -0.04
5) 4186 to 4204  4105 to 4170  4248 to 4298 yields 0.03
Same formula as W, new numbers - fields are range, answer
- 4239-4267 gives 5.885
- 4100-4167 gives 8.597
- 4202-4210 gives 5.549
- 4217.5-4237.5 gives 5.477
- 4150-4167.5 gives 5.875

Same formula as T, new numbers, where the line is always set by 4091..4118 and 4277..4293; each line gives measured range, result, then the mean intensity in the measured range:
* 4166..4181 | -0.10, 5.3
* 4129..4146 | -0.07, 5.09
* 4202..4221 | -0.06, 5.12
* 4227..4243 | -0.01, 4.91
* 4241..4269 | -0.03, 5.04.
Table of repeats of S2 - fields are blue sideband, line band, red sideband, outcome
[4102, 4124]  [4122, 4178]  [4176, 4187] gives -1.0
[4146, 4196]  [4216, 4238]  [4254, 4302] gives 0.2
